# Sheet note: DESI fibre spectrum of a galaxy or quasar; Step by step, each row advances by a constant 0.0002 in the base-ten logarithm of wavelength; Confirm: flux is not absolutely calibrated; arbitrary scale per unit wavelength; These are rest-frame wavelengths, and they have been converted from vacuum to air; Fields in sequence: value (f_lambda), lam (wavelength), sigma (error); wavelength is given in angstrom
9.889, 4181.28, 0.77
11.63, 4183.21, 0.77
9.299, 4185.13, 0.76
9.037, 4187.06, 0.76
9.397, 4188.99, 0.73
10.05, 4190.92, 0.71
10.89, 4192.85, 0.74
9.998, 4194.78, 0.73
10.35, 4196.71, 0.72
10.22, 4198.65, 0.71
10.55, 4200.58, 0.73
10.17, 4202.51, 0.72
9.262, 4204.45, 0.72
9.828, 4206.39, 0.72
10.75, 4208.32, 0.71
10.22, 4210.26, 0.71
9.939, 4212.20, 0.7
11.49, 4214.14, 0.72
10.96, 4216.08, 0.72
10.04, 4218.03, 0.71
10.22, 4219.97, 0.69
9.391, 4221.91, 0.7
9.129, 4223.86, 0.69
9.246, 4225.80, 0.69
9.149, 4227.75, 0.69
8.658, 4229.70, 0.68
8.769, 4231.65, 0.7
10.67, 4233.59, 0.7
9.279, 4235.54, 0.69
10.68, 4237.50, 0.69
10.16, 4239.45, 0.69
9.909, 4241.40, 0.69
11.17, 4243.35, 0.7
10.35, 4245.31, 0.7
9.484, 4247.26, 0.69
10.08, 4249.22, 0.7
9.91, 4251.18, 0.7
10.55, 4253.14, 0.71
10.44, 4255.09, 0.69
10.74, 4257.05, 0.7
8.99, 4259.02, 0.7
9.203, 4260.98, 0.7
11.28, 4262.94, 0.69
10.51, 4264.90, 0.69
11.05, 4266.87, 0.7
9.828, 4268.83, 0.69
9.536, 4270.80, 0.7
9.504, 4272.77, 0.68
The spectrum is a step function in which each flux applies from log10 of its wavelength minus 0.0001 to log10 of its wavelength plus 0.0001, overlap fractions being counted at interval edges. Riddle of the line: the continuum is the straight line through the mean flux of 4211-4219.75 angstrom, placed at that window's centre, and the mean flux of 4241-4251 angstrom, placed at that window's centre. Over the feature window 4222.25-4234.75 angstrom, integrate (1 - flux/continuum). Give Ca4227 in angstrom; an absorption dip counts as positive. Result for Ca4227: 1.3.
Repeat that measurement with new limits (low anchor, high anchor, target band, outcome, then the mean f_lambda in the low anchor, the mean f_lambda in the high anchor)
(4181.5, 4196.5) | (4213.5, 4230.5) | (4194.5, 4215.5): -0.7 angstrom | 10.1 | 9.78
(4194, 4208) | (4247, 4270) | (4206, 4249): 0.7 angstrom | 10.1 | 10.2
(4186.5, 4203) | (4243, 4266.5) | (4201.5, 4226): 0.1 angstrom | 10.1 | 10.2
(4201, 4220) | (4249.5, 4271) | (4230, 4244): 0.3 angstrom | 10.3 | 10.2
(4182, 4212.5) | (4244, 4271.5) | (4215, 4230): 0.7 angstrom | 10.1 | 10.2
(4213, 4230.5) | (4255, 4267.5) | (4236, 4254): -0.2 angstrom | 9.82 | 10.3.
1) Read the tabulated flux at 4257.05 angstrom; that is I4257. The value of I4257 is 10.74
